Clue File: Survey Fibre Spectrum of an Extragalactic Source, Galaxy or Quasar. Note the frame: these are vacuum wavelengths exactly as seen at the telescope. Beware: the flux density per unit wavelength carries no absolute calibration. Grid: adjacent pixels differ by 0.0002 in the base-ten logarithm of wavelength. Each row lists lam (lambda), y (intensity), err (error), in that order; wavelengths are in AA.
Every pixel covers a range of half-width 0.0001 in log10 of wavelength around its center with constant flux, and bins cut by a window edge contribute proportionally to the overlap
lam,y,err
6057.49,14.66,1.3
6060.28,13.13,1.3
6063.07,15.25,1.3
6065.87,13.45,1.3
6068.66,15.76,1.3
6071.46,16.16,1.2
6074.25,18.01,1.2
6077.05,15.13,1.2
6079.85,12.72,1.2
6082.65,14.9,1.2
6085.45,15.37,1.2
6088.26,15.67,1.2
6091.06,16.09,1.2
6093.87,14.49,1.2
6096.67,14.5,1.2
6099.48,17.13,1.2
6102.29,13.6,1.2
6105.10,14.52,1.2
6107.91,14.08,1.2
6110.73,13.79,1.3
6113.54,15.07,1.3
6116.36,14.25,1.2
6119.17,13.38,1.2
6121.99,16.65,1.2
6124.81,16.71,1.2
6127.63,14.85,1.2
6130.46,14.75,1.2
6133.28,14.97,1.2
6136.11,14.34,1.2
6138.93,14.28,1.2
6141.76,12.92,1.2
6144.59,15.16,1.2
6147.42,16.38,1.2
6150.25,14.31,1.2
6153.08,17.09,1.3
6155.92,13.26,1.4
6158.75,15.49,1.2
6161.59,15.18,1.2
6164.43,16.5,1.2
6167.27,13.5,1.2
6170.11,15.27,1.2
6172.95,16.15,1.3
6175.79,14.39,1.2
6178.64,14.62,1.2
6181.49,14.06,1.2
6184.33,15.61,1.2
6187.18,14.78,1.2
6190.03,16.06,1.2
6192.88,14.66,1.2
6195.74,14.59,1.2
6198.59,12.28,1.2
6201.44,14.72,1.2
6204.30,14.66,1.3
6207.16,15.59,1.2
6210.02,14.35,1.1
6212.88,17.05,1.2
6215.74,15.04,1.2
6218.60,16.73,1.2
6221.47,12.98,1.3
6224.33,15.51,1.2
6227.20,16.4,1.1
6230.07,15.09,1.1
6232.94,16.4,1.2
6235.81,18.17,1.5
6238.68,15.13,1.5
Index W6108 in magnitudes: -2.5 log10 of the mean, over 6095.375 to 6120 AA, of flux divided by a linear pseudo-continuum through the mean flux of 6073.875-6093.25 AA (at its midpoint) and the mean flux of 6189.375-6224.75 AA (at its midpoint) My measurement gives 0.05 mag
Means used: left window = 15.2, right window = 14.9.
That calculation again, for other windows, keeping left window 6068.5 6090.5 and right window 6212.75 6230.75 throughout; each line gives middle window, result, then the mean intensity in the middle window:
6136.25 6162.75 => 0.04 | 14.9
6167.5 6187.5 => 0.04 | 14.9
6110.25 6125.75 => 0.03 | 15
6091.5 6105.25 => 0.04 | 15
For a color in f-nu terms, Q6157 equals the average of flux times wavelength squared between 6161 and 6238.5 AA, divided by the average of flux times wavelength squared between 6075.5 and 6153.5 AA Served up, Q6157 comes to 1.1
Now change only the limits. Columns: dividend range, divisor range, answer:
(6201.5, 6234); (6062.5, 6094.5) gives 1.06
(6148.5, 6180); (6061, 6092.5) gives 1.02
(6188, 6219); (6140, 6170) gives 1.02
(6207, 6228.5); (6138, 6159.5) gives 1.06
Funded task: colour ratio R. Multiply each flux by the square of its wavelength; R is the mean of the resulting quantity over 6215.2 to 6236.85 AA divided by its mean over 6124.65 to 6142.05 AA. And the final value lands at 1.11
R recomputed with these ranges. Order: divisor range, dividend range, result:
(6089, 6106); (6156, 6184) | 1.01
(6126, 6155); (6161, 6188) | 1.02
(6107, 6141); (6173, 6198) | 1.03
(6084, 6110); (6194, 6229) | 1.04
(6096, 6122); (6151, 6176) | 1.06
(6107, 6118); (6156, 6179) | 1.07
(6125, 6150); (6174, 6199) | 1.01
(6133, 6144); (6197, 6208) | 1.03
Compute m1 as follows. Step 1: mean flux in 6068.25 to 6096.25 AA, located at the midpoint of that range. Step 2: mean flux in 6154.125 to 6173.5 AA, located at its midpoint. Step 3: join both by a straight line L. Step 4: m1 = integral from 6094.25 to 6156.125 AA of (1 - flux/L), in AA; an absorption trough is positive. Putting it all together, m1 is 1.5 AA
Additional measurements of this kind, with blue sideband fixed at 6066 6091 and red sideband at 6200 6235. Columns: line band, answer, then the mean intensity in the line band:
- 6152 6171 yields 0.3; 15.1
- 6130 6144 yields 1.0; 14.3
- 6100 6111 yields 0.8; 14.3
